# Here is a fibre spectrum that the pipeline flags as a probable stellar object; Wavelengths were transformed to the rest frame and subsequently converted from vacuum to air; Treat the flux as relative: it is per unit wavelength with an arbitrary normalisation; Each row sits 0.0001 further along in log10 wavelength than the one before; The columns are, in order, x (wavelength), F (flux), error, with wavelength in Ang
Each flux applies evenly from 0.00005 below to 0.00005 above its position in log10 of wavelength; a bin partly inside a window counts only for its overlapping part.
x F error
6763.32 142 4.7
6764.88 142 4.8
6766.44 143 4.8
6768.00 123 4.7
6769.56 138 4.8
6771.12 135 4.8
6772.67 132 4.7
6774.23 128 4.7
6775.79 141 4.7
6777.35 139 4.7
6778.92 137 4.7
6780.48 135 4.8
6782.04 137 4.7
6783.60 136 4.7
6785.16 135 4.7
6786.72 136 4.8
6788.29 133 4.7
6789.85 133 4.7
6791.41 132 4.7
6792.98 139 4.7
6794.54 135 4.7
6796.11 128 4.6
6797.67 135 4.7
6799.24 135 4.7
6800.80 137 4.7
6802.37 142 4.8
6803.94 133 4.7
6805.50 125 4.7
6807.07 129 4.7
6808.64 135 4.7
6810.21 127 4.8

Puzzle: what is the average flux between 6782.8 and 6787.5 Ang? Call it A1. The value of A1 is 136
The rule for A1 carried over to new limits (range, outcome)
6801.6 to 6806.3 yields 133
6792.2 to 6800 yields 134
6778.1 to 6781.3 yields 136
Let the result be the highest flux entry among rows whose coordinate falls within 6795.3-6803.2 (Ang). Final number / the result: 142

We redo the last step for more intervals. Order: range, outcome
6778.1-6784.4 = 137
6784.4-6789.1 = 136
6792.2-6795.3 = 139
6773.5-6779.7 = 141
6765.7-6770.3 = 143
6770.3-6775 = 135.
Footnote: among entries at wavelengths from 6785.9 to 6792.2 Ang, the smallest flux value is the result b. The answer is 132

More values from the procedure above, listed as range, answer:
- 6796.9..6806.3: 125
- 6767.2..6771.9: 123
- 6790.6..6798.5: 128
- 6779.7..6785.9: 135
